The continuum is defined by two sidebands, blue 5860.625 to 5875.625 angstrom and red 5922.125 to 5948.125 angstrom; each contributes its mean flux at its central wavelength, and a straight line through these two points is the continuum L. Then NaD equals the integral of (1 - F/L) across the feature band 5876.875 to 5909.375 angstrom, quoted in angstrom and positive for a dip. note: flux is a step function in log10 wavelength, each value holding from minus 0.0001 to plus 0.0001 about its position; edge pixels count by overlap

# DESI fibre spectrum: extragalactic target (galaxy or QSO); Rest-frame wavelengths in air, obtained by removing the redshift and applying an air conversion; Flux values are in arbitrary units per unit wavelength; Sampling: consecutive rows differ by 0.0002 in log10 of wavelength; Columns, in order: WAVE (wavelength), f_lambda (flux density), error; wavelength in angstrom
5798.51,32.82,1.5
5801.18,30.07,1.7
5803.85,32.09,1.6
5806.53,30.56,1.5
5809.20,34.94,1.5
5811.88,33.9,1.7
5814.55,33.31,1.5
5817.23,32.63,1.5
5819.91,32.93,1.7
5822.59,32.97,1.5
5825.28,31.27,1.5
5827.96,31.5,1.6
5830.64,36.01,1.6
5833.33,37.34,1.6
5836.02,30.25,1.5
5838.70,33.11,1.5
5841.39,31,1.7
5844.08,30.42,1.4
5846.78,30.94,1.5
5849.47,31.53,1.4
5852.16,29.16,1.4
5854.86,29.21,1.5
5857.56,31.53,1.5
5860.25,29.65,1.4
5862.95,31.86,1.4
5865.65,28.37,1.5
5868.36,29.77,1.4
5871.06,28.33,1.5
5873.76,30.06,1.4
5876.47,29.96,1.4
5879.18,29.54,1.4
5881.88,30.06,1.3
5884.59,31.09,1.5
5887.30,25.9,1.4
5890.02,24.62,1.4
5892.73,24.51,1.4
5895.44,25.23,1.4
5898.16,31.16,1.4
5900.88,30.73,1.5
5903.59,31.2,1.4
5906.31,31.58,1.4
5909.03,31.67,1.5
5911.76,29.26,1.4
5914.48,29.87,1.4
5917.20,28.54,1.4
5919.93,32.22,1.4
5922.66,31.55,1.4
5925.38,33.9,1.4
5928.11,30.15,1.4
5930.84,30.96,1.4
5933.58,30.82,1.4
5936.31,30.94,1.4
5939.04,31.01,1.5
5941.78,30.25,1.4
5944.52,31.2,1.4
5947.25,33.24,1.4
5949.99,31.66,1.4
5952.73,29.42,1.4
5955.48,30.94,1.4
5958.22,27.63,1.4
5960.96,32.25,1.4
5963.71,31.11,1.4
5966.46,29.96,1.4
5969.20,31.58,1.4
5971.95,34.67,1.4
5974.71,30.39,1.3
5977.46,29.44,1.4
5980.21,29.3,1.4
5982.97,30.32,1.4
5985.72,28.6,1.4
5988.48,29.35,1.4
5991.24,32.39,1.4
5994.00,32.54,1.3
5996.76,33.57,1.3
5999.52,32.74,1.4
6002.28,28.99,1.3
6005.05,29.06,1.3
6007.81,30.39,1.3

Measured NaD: 1.5 angstrom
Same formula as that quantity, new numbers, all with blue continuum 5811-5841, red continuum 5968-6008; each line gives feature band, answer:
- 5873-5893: 2.5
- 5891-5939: 2.5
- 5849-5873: 2.0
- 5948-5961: 0.4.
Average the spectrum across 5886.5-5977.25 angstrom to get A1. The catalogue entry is 30.3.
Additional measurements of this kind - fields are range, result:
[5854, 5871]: 30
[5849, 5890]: 29.5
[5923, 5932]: 31.7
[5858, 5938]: 29.8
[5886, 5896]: 25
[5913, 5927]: 31.2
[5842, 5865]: 30.5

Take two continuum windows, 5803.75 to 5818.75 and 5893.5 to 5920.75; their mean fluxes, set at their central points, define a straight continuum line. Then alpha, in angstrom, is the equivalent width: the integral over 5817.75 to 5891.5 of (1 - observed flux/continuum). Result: 2.2 angstrom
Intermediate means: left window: 33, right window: 30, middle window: 30.7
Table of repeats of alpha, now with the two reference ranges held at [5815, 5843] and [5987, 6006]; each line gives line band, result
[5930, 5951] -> 0.4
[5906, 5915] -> 0.4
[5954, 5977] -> 0.4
